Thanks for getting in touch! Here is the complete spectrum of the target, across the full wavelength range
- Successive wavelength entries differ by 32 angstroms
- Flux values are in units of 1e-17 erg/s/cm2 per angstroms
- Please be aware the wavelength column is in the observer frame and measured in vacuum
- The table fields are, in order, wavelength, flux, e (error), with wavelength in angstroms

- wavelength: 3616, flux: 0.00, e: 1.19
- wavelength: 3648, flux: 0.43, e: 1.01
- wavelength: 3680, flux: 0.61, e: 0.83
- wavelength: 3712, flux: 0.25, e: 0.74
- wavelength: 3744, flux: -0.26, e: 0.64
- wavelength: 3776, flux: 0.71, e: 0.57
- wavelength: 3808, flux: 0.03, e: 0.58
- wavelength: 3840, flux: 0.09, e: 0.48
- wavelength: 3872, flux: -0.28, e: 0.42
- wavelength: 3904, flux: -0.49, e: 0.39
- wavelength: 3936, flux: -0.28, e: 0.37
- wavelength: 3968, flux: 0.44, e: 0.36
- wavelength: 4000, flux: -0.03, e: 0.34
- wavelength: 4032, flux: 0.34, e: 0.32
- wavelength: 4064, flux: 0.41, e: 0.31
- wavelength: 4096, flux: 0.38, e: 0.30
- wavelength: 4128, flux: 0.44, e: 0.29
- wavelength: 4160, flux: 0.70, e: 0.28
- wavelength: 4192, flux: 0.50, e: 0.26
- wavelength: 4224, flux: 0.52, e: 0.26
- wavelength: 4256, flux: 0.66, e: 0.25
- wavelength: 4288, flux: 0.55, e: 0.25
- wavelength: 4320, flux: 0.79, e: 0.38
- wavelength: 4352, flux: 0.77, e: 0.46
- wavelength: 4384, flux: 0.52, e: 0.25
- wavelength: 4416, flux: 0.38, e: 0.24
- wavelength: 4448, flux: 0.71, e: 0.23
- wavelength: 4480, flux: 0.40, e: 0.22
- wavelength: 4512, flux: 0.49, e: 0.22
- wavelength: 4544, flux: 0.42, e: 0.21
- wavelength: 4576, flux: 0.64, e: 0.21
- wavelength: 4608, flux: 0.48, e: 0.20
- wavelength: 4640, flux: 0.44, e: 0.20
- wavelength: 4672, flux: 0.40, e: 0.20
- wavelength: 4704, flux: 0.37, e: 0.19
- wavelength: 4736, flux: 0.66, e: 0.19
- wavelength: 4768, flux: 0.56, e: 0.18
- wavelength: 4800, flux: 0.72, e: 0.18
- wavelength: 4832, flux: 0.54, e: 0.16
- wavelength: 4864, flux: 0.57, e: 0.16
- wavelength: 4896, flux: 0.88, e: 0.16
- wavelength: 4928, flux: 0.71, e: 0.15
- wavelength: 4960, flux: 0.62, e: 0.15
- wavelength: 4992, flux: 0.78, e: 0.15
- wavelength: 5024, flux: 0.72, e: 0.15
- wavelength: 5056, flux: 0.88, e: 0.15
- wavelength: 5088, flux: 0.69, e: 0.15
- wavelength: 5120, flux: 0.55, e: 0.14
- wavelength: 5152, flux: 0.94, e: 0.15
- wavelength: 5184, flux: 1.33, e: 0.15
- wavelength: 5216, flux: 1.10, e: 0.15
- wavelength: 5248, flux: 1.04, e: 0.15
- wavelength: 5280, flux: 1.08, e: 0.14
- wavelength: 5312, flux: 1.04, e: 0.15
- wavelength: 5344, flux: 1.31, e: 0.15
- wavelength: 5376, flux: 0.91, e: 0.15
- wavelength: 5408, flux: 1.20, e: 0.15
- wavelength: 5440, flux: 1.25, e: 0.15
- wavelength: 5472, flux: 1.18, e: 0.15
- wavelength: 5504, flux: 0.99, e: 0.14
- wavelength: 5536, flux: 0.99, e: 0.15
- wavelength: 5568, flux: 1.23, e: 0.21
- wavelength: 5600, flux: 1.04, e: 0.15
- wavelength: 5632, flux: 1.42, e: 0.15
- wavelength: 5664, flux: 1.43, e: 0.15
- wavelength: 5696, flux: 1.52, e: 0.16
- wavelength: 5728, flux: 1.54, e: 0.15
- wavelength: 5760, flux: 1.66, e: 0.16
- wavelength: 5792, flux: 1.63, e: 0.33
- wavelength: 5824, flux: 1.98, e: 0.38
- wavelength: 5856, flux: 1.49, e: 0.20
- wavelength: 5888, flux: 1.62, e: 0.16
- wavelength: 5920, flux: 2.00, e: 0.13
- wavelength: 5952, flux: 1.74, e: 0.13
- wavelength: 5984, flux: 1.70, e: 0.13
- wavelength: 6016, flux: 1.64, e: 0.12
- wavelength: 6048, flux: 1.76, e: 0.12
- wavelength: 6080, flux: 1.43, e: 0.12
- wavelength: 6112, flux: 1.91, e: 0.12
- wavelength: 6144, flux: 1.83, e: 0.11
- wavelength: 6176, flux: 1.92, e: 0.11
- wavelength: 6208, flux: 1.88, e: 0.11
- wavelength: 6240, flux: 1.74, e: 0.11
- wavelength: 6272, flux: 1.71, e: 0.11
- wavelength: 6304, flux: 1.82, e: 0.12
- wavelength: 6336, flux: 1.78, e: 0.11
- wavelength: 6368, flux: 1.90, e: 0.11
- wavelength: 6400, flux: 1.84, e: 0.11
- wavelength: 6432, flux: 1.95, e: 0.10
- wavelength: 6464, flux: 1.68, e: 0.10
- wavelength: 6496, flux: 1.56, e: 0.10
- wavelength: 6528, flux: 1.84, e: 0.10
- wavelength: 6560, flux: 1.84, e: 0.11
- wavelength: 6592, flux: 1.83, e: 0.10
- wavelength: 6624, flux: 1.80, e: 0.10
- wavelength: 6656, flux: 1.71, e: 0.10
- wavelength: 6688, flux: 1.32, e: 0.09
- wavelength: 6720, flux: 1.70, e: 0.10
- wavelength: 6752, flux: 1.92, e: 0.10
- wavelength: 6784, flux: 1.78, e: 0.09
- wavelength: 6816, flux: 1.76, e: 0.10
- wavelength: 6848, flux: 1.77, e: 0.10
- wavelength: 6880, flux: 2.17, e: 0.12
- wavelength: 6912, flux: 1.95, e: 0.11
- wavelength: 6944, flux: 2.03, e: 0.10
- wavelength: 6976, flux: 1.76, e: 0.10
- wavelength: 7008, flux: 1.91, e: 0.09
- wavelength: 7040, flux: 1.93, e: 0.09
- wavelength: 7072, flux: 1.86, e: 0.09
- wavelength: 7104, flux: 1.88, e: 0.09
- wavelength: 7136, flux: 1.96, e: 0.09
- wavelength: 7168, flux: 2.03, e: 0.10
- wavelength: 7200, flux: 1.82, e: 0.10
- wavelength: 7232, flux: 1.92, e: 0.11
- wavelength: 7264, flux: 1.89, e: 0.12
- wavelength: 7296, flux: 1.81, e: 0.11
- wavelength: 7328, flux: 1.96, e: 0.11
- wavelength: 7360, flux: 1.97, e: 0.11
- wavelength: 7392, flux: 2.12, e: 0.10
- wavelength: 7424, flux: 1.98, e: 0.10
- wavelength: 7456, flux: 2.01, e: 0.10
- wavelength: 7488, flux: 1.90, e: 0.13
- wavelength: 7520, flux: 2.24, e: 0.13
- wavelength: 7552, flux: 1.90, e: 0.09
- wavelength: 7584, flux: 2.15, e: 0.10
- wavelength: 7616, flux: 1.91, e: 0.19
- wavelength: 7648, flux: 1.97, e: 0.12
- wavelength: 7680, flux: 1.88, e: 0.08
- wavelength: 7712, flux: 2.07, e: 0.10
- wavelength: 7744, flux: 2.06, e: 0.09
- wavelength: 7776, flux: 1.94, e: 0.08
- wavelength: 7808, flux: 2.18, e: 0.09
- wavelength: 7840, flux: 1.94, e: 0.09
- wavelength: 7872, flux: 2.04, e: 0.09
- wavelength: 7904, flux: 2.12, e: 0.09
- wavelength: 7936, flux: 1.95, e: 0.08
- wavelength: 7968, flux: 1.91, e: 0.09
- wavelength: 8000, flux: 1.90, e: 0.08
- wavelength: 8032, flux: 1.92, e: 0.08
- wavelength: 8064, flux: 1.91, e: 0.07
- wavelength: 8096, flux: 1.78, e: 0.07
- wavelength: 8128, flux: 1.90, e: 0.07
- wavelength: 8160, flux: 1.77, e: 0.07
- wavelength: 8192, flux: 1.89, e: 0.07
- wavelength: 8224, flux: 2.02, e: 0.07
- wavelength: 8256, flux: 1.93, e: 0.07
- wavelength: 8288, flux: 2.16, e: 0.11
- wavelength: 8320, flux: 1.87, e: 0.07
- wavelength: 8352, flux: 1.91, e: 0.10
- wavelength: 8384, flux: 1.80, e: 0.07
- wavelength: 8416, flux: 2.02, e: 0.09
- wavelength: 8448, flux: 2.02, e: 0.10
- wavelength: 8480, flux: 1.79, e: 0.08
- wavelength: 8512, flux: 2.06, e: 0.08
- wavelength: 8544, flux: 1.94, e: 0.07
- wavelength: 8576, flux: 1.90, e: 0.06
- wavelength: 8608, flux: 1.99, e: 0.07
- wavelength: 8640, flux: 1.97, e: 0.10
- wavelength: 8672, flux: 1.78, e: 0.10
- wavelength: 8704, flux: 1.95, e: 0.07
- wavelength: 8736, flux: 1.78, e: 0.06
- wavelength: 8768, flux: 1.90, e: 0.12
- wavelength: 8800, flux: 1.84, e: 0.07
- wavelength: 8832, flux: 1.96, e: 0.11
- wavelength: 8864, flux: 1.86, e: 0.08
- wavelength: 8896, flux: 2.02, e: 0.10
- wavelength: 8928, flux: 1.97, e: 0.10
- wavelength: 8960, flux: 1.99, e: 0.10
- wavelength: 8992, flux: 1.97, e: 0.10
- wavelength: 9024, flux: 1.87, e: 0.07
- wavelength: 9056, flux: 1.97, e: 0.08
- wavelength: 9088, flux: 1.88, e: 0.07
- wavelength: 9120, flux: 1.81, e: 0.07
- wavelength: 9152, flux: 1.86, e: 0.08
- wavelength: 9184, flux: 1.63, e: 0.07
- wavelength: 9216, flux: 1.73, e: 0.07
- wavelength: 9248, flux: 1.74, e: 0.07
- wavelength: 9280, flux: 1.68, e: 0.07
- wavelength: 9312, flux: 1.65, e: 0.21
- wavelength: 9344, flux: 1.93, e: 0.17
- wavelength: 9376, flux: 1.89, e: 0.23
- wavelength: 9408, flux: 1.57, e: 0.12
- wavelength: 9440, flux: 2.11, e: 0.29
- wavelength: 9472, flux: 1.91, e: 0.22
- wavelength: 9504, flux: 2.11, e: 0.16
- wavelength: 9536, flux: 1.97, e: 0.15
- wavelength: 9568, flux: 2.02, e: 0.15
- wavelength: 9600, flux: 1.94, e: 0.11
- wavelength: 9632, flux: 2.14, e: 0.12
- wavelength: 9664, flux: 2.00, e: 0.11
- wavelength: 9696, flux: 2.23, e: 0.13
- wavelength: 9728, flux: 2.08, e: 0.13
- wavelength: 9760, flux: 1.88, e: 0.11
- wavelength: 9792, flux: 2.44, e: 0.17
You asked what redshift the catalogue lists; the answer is 0.29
